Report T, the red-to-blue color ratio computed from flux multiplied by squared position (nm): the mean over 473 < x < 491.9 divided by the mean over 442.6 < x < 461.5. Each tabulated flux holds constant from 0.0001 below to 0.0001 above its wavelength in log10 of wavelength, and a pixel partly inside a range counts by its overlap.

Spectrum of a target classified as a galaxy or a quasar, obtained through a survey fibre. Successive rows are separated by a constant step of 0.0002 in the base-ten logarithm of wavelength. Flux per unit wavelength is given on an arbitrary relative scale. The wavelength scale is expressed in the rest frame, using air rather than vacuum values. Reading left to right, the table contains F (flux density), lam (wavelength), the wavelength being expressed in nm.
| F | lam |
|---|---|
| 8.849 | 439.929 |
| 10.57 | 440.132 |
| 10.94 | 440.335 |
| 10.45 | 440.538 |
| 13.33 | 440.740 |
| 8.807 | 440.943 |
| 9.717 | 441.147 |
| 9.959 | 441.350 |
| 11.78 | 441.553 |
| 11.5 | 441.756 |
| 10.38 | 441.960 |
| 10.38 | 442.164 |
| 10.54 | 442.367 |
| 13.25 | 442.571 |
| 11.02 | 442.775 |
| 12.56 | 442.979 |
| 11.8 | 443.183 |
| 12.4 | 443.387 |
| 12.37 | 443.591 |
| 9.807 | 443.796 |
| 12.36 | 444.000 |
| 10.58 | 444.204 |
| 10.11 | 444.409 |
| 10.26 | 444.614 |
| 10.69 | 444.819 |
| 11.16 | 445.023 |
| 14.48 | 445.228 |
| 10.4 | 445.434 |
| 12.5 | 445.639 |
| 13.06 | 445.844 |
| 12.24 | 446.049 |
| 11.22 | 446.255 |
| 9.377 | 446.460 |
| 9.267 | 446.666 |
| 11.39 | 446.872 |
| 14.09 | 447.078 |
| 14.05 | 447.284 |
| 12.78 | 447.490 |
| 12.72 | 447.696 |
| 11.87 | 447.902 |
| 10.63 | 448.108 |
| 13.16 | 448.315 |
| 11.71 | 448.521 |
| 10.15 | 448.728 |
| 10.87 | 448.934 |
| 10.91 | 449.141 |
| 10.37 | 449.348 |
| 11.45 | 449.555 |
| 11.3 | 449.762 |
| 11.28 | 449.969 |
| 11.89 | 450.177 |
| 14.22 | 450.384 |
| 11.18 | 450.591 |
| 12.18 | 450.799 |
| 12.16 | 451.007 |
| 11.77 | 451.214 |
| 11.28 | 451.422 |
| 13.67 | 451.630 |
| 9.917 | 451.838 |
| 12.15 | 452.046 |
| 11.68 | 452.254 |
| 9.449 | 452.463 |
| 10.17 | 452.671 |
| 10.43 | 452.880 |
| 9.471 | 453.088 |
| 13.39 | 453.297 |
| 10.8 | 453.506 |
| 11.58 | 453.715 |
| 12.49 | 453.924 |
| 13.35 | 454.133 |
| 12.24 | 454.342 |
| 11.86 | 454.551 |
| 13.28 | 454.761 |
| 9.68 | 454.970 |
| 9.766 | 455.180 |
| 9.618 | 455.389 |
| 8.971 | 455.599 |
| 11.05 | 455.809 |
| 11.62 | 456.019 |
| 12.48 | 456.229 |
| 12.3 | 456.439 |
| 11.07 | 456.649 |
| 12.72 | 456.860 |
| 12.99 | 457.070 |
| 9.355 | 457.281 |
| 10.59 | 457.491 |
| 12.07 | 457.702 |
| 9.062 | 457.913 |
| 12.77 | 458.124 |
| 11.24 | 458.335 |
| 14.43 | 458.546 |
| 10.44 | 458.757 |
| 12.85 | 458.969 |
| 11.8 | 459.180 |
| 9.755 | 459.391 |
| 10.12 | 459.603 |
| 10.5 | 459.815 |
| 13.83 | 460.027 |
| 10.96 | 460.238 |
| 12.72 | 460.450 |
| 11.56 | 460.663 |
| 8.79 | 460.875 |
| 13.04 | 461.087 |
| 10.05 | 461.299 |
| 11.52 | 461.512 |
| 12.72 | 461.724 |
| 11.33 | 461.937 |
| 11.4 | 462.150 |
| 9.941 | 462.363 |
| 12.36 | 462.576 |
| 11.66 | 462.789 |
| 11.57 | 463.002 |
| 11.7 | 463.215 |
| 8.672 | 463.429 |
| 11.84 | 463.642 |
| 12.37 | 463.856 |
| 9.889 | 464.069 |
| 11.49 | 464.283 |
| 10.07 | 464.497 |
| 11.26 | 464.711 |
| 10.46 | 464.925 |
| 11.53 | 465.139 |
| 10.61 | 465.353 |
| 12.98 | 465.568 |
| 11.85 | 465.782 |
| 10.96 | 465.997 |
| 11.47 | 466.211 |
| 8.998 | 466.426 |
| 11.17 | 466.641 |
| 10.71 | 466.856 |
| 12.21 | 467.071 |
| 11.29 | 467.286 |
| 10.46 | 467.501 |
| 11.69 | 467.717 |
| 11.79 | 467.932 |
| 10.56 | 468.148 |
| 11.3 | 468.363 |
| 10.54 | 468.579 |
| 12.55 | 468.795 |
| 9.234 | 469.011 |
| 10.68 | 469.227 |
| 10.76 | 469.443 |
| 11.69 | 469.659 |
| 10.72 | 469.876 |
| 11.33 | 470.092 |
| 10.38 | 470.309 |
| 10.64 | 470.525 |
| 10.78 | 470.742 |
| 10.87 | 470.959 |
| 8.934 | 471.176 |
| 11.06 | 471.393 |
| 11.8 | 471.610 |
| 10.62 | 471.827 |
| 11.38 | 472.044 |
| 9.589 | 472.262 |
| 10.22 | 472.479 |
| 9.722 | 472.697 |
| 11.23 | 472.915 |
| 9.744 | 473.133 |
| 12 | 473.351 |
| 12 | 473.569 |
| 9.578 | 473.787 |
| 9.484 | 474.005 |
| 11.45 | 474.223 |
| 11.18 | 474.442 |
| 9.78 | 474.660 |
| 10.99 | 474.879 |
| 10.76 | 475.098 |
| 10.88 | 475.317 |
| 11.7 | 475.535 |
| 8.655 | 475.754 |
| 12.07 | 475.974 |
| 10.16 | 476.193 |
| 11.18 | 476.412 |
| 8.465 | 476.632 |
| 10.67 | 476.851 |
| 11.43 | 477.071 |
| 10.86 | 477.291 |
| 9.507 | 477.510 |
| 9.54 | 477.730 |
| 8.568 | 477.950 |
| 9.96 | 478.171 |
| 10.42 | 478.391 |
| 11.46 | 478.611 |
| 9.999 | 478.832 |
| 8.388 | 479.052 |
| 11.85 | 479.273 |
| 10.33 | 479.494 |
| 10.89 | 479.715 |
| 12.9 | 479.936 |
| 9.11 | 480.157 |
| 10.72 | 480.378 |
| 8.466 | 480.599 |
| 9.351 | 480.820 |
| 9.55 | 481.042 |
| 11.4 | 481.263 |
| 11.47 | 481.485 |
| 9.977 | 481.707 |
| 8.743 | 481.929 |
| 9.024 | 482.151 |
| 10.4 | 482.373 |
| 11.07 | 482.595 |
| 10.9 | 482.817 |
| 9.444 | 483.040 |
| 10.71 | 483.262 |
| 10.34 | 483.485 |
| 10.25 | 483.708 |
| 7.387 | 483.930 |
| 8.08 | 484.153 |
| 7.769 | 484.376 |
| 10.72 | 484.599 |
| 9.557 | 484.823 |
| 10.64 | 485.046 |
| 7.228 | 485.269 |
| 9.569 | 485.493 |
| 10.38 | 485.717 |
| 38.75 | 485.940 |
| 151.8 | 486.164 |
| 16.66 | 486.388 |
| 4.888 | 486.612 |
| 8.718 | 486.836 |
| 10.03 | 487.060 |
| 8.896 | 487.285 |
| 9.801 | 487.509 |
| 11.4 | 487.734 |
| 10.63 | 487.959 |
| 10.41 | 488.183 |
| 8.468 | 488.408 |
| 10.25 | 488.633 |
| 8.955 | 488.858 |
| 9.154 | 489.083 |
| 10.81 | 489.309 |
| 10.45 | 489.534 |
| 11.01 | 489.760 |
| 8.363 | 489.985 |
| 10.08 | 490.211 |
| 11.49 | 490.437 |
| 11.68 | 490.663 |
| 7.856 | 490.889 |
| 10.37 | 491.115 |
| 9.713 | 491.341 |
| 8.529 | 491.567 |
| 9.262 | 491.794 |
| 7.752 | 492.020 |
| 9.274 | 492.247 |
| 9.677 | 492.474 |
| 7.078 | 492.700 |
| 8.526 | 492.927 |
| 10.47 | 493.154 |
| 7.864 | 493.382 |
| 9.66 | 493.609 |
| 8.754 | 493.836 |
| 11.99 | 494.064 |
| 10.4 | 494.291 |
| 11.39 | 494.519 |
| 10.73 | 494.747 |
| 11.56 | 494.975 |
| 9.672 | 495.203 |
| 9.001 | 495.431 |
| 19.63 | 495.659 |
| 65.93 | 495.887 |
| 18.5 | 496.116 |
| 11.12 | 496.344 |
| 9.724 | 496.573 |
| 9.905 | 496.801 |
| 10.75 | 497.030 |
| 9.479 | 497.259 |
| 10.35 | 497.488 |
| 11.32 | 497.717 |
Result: 1.2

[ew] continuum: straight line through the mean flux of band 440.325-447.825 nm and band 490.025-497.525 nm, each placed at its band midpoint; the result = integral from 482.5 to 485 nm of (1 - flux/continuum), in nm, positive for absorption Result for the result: 0.474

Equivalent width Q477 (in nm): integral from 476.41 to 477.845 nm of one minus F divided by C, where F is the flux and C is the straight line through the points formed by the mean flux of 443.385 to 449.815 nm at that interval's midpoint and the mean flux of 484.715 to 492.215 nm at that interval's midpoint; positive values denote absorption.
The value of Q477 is 0.392 nm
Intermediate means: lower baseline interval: 11.5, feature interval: 10.2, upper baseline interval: 14.9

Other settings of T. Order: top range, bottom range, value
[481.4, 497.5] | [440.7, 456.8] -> 1.37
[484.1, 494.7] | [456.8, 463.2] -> 1.31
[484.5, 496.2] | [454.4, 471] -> 1.45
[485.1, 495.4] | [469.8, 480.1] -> 1.36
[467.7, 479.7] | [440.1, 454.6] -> 1.03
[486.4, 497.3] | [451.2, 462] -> 1.16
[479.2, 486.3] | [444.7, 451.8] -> 1.52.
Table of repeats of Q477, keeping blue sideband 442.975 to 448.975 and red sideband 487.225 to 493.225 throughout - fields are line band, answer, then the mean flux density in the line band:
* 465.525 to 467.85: -0.107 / 11.2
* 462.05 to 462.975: -0.038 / 11.4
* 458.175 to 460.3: -0.111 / 11.6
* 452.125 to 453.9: 0.059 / 11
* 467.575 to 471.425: -0.095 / 10.9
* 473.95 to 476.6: -0.083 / 10.6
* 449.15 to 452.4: -0.076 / 11.7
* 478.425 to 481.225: -0.046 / 10.3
